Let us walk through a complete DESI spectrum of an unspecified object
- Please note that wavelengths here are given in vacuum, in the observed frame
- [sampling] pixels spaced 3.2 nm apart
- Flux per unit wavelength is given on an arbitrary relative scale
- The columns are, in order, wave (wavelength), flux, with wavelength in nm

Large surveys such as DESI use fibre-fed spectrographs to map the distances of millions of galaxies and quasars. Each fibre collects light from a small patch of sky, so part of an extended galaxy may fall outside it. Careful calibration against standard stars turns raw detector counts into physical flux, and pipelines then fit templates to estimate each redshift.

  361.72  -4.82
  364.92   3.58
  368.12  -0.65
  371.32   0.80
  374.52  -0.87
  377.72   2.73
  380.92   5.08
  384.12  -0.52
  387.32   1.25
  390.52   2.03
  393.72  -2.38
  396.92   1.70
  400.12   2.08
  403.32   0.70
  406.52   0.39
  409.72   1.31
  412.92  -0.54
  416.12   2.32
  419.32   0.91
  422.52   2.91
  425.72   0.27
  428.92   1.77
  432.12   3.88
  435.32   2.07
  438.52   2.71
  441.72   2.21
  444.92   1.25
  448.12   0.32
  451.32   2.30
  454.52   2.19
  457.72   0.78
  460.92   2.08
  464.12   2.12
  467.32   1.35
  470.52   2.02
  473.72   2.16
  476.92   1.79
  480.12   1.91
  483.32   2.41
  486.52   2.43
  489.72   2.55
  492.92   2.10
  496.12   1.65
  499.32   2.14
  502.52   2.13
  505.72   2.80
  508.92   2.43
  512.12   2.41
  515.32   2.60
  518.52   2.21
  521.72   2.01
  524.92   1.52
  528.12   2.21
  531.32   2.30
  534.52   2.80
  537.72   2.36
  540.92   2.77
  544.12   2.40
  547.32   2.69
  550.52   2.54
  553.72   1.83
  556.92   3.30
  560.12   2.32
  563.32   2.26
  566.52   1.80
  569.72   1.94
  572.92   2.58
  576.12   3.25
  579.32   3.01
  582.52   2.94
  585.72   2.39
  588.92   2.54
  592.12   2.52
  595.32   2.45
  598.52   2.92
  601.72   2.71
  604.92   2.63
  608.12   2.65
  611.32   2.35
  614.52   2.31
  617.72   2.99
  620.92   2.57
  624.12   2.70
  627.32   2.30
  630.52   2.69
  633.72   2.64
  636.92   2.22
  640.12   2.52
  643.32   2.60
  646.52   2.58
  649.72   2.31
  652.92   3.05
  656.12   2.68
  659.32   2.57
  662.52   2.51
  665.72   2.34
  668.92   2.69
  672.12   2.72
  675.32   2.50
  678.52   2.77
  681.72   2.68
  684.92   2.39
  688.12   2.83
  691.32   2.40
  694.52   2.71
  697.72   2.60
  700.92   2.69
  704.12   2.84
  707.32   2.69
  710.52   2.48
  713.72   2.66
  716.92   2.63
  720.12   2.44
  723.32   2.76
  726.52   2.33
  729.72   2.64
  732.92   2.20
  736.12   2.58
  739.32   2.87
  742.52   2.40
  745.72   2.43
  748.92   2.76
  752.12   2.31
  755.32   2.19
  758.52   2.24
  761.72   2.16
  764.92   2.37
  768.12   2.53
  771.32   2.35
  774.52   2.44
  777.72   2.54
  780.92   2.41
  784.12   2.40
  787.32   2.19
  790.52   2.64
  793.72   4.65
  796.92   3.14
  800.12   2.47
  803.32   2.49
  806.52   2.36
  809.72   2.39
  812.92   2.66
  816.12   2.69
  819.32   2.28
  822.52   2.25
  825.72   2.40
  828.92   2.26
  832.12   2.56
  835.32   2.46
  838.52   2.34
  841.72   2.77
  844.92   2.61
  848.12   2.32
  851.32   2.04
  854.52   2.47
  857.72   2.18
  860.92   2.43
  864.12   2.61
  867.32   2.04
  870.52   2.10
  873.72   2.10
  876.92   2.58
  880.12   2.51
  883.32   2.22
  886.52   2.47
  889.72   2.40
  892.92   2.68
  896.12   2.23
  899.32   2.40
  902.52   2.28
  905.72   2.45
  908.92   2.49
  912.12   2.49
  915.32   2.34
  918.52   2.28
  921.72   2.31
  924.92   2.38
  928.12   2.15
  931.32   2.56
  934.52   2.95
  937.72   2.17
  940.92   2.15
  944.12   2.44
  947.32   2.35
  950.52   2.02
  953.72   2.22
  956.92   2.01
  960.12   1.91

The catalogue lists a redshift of 0.21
